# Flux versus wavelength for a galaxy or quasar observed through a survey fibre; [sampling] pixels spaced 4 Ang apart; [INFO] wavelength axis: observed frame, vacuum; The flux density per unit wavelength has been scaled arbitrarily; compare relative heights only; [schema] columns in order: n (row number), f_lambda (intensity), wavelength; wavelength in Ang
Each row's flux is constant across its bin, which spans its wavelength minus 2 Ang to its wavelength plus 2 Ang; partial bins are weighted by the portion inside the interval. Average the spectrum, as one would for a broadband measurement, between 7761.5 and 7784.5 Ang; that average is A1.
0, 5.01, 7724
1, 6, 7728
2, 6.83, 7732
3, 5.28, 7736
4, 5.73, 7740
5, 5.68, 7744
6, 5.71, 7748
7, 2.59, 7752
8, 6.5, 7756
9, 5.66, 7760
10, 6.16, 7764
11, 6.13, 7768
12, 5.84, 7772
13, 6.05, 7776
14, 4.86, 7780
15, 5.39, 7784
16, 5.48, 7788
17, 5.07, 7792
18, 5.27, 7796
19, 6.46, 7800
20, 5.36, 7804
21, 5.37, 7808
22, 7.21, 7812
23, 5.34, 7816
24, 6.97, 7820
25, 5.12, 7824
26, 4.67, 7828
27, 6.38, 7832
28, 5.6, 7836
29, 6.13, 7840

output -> 5.76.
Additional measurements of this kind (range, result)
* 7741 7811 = 5.53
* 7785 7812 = 5.62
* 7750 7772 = 5.45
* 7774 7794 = 5.37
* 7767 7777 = 5.99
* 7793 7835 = 5.79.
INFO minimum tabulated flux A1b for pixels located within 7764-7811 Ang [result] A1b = 4.86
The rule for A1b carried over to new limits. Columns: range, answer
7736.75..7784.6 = 2.59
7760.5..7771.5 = 6.13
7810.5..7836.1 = 4.67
